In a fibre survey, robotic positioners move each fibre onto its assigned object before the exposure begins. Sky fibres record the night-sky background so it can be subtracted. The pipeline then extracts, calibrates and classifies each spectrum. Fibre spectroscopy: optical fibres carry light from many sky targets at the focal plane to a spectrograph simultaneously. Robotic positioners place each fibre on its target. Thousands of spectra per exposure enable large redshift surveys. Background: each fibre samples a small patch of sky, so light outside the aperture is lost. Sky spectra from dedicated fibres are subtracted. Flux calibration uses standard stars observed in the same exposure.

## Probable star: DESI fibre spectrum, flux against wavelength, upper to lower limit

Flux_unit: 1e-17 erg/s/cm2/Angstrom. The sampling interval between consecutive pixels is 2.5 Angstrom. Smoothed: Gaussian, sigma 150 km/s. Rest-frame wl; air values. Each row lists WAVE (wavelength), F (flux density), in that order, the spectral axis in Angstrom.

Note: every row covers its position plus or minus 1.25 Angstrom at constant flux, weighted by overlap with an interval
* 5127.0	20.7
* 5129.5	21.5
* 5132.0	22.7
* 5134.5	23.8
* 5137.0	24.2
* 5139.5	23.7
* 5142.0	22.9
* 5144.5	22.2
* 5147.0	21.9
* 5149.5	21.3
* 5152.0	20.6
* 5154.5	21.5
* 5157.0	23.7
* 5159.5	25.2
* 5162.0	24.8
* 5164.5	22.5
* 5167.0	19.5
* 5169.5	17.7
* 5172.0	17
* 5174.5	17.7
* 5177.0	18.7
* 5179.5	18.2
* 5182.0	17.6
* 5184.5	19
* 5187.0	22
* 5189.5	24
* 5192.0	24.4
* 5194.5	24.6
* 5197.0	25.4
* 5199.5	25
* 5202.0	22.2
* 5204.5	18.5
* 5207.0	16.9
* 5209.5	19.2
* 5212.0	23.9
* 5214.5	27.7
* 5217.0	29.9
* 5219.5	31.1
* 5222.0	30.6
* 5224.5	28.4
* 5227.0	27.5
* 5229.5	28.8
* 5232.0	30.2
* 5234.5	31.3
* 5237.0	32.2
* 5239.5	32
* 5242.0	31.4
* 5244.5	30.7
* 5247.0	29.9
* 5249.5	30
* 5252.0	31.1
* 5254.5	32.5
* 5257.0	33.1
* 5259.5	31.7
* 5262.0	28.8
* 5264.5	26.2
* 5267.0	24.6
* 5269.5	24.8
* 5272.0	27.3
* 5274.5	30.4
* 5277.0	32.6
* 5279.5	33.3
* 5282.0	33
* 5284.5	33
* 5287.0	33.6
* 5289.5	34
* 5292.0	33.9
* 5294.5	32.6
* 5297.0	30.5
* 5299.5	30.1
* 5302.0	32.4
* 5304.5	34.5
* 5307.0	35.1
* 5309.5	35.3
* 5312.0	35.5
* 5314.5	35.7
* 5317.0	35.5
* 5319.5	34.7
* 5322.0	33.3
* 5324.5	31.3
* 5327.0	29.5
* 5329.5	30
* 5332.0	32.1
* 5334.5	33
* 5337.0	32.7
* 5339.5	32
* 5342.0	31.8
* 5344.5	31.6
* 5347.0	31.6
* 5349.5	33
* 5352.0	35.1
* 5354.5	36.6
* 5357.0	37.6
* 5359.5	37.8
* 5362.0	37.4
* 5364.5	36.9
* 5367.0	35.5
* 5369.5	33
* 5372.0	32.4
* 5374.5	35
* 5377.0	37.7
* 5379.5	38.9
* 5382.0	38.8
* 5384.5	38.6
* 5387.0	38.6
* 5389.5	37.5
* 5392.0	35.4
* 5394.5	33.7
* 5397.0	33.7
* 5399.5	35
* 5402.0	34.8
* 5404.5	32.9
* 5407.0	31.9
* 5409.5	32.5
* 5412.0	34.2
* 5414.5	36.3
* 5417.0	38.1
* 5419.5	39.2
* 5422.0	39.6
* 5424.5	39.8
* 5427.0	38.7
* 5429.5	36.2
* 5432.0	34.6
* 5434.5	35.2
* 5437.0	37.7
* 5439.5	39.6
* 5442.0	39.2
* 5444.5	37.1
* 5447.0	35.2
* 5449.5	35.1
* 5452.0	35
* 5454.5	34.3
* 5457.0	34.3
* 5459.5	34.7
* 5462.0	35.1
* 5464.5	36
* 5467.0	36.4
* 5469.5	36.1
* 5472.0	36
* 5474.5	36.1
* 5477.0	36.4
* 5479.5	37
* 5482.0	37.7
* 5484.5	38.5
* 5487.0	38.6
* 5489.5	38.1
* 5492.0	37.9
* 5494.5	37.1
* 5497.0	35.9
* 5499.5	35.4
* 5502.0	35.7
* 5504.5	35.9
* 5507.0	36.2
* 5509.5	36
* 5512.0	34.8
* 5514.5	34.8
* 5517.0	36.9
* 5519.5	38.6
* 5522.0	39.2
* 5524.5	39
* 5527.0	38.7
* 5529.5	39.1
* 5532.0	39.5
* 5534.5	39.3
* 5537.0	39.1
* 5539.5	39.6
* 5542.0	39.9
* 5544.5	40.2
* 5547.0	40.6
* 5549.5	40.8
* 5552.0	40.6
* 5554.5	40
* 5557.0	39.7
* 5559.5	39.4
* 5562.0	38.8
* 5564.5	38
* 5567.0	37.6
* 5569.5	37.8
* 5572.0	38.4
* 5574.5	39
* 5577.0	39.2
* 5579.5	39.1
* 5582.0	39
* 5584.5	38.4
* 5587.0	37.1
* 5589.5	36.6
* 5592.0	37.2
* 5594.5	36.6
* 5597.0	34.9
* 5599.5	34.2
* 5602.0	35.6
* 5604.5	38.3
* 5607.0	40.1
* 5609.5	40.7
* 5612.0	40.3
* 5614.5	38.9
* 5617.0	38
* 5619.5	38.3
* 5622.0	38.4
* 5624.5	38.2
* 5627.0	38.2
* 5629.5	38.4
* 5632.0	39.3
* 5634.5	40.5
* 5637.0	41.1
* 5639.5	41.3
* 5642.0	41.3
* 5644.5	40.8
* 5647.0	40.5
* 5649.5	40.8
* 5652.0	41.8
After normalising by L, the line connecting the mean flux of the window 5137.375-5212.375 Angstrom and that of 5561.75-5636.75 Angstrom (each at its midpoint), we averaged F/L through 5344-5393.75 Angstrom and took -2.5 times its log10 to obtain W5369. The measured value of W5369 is -0.23 mag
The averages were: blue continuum 21.4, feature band 36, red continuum 38.2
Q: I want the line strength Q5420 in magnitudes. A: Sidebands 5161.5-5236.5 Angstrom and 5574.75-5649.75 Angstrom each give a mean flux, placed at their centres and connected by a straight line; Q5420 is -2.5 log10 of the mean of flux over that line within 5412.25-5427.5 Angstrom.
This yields -0.21 mag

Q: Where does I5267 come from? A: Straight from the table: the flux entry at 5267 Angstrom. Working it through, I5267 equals 24.6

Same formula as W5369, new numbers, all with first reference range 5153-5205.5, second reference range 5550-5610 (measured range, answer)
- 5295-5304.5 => -0.193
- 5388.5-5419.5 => -0.133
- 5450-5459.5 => -0.054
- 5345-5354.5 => -0.175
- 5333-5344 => -0.153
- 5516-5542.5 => -0.085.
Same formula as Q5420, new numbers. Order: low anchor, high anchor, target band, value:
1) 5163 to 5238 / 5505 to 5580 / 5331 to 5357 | -0.11 mag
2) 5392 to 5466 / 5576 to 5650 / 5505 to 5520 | 0.03 mag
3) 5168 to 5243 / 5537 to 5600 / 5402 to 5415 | -0.04 mag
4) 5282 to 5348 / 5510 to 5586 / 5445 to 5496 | 0.02 mag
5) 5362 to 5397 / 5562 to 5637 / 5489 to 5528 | 0.02 mag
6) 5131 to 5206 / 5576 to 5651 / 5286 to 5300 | -0.22 mag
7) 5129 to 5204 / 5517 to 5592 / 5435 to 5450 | -0.10 mag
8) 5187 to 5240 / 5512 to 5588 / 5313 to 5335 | -0.09 mag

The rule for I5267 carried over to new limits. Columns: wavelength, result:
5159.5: 25.2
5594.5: 36.6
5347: 31.6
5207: 16.9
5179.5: 18.2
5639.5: 41.3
